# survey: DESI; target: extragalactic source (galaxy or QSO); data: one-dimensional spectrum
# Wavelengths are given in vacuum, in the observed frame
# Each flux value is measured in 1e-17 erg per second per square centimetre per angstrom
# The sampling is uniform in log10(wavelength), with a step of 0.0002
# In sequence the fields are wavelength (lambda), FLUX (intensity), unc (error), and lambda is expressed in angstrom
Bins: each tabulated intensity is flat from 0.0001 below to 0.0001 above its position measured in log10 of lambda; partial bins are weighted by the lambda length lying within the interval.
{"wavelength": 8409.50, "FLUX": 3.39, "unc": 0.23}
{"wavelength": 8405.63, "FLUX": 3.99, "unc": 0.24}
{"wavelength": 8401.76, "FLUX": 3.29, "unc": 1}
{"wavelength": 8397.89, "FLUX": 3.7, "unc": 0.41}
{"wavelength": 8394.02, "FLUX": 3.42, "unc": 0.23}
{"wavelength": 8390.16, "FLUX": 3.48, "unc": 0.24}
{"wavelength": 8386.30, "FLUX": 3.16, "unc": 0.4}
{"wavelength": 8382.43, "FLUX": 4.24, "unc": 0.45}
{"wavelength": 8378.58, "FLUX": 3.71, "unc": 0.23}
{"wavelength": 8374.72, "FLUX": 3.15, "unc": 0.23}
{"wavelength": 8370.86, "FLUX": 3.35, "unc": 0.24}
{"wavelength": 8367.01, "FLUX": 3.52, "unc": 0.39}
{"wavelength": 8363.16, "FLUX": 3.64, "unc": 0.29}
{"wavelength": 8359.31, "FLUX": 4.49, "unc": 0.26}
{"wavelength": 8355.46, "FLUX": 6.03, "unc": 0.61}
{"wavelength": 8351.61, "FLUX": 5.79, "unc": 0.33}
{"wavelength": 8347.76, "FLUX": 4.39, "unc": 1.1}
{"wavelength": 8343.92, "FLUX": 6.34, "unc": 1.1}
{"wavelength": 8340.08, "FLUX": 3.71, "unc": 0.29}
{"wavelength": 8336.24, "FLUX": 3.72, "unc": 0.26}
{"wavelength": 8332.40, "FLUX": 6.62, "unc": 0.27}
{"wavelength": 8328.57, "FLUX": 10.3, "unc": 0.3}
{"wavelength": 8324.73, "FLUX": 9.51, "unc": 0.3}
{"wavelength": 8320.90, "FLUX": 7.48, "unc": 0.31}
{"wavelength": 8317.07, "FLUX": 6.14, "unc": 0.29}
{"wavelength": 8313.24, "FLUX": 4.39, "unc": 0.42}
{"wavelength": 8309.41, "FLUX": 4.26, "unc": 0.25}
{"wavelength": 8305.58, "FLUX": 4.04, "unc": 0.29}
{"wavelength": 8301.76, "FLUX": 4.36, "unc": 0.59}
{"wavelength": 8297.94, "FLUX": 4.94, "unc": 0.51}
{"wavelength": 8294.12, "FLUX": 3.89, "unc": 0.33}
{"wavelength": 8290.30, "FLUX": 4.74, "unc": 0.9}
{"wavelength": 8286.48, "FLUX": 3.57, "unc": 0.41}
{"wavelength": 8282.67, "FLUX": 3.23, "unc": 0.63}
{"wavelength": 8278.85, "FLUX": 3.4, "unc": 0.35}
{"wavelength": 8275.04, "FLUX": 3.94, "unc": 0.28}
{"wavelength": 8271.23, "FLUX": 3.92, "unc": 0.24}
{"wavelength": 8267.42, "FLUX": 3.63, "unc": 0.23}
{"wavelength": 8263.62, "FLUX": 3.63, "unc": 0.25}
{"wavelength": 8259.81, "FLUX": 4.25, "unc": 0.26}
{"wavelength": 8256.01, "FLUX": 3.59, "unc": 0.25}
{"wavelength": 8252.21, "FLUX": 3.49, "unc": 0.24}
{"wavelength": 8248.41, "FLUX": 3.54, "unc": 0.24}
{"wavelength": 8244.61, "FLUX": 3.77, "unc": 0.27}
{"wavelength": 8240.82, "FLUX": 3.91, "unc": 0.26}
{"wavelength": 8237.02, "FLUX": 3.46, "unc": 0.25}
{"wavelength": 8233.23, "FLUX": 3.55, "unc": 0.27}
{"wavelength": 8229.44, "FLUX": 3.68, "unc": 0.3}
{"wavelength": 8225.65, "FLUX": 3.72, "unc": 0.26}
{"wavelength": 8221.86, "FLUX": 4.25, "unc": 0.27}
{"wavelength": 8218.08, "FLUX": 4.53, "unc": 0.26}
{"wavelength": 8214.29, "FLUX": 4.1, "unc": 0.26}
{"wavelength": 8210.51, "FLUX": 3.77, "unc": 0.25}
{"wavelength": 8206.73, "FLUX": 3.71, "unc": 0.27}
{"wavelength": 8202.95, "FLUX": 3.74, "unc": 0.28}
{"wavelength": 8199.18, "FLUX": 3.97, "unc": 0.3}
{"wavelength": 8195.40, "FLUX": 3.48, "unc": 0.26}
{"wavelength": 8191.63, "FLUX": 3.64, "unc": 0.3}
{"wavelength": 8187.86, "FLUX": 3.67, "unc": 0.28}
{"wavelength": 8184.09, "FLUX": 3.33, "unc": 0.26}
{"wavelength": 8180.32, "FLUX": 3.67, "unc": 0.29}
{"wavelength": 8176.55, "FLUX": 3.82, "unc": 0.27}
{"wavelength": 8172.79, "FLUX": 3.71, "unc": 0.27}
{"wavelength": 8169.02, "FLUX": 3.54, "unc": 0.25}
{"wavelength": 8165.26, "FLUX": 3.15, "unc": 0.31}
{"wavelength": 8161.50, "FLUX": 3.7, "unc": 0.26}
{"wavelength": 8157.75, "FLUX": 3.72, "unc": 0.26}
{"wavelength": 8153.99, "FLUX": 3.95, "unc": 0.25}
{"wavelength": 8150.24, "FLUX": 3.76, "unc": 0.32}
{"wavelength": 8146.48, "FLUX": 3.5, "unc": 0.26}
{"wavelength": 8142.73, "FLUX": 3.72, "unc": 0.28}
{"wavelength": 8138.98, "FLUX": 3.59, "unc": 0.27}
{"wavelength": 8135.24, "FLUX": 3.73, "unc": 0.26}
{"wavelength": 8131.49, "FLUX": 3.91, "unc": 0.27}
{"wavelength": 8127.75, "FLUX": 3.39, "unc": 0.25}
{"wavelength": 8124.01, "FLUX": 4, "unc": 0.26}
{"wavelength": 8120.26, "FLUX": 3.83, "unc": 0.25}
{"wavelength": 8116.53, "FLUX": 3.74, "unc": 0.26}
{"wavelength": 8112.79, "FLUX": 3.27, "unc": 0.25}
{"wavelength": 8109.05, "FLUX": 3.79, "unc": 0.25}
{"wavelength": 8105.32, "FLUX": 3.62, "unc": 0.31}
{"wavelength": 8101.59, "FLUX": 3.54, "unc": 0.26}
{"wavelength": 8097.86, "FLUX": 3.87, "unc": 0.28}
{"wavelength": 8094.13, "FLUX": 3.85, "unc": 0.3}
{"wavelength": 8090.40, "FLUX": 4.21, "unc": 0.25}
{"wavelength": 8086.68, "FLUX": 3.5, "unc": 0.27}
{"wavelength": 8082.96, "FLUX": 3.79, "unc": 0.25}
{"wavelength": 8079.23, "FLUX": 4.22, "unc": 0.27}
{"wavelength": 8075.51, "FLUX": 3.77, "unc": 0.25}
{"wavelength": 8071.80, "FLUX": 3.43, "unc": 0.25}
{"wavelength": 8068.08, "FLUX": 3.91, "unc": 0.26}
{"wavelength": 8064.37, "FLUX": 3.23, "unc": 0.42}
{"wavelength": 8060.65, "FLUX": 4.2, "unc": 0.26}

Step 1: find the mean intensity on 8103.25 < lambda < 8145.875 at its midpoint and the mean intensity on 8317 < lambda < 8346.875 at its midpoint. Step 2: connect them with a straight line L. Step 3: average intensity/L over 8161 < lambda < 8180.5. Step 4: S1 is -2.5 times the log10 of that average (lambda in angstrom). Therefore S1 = 0.21 mag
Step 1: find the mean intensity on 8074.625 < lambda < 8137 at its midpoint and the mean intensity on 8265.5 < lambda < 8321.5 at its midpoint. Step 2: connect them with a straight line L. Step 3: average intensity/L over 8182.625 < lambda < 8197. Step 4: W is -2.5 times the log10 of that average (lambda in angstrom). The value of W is 0.14 mag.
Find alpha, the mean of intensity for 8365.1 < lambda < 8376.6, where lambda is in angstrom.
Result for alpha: 3.34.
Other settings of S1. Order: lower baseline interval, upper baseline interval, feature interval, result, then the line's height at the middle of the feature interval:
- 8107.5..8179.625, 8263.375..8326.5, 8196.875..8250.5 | 0.099 mag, 4.2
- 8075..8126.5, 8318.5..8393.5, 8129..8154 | 0.077 mag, 3.98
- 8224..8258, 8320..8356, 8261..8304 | 0.216 mag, 4.81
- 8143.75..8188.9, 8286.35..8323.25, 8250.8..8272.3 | 0.198 mag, 4.5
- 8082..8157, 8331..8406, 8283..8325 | -0.219 mag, 4.06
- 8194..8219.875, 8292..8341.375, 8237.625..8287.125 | 0.284 mag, 4.79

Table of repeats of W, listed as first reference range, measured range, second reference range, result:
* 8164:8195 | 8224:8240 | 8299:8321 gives 0.14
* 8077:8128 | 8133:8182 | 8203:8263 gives 0.04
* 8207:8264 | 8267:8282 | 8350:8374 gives 0.09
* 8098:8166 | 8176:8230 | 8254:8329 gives 0.10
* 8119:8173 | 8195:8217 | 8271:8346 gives 0.10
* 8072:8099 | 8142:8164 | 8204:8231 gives 0.06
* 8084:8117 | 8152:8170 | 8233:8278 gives 0.03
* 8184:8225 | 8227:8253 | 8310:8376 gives 0.17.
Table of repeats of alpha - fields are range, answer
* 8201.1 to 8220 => 3.97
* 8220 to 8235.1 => 3.8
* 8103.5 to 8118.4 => 3.61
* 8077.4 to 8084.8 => 4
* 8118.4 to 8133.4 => 3.78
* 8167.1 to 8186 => 3.61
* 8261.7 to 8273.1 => 3.73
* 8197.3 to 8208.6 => 3.81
